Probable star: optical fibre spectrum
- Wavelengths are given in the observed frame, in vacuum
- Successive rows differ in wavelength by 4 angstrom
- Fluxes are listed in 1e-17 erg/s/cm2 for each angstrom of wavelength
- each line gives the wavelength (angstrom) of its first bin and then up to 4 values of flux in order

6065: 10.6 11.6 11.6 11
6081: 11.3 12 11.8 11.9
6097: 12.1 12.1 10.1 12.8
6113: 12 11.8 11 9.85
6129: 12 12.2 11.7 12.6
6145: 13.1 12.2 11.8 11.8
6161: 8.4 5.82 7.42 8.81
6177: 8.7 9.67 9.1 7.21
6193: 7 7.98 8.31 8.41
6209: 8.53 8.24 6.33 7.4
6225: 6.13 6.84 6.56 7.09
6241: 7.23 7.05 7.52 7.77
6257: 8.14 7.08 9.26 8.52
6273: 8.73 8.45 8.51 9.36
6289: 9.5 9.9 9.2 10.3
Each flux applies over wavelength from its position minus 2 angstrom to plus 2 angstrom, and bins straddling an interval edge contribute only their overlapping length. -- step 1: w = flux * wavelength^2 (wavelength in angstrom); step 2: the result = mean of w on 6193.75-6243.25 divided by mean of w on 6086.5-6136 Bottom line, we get 0.7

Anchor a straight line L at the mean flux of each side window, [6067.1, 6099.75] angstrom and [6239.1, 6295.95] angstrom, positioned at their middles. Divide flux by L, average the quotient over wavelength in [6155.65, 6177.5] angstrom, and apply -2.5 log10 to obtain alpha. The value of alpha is 0.212 mag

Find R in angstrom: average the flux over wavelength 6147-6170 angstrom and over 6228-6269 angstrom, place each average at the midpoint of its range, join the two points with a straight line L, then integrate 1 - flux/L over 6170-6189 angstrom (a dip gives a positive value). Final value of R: 0.8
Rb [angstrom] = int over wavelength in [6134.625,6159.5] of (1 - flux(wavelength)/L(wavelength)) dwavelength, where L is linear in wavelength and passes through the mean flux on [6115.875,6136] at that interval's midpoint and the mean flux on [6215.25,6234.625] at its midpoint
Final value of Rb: -4.2 angstrom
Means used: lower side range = 11.4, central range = 12.1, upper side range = 6.66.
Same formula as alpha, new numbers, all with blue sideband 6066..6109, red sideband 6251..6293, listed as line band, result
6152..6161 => -0.06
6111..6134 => -0.04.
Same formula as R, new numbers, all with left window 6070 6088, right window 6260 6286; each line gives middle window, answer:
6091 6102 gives -0.8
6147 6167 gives 0.7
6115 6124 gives -0.3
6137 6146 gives -1.7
